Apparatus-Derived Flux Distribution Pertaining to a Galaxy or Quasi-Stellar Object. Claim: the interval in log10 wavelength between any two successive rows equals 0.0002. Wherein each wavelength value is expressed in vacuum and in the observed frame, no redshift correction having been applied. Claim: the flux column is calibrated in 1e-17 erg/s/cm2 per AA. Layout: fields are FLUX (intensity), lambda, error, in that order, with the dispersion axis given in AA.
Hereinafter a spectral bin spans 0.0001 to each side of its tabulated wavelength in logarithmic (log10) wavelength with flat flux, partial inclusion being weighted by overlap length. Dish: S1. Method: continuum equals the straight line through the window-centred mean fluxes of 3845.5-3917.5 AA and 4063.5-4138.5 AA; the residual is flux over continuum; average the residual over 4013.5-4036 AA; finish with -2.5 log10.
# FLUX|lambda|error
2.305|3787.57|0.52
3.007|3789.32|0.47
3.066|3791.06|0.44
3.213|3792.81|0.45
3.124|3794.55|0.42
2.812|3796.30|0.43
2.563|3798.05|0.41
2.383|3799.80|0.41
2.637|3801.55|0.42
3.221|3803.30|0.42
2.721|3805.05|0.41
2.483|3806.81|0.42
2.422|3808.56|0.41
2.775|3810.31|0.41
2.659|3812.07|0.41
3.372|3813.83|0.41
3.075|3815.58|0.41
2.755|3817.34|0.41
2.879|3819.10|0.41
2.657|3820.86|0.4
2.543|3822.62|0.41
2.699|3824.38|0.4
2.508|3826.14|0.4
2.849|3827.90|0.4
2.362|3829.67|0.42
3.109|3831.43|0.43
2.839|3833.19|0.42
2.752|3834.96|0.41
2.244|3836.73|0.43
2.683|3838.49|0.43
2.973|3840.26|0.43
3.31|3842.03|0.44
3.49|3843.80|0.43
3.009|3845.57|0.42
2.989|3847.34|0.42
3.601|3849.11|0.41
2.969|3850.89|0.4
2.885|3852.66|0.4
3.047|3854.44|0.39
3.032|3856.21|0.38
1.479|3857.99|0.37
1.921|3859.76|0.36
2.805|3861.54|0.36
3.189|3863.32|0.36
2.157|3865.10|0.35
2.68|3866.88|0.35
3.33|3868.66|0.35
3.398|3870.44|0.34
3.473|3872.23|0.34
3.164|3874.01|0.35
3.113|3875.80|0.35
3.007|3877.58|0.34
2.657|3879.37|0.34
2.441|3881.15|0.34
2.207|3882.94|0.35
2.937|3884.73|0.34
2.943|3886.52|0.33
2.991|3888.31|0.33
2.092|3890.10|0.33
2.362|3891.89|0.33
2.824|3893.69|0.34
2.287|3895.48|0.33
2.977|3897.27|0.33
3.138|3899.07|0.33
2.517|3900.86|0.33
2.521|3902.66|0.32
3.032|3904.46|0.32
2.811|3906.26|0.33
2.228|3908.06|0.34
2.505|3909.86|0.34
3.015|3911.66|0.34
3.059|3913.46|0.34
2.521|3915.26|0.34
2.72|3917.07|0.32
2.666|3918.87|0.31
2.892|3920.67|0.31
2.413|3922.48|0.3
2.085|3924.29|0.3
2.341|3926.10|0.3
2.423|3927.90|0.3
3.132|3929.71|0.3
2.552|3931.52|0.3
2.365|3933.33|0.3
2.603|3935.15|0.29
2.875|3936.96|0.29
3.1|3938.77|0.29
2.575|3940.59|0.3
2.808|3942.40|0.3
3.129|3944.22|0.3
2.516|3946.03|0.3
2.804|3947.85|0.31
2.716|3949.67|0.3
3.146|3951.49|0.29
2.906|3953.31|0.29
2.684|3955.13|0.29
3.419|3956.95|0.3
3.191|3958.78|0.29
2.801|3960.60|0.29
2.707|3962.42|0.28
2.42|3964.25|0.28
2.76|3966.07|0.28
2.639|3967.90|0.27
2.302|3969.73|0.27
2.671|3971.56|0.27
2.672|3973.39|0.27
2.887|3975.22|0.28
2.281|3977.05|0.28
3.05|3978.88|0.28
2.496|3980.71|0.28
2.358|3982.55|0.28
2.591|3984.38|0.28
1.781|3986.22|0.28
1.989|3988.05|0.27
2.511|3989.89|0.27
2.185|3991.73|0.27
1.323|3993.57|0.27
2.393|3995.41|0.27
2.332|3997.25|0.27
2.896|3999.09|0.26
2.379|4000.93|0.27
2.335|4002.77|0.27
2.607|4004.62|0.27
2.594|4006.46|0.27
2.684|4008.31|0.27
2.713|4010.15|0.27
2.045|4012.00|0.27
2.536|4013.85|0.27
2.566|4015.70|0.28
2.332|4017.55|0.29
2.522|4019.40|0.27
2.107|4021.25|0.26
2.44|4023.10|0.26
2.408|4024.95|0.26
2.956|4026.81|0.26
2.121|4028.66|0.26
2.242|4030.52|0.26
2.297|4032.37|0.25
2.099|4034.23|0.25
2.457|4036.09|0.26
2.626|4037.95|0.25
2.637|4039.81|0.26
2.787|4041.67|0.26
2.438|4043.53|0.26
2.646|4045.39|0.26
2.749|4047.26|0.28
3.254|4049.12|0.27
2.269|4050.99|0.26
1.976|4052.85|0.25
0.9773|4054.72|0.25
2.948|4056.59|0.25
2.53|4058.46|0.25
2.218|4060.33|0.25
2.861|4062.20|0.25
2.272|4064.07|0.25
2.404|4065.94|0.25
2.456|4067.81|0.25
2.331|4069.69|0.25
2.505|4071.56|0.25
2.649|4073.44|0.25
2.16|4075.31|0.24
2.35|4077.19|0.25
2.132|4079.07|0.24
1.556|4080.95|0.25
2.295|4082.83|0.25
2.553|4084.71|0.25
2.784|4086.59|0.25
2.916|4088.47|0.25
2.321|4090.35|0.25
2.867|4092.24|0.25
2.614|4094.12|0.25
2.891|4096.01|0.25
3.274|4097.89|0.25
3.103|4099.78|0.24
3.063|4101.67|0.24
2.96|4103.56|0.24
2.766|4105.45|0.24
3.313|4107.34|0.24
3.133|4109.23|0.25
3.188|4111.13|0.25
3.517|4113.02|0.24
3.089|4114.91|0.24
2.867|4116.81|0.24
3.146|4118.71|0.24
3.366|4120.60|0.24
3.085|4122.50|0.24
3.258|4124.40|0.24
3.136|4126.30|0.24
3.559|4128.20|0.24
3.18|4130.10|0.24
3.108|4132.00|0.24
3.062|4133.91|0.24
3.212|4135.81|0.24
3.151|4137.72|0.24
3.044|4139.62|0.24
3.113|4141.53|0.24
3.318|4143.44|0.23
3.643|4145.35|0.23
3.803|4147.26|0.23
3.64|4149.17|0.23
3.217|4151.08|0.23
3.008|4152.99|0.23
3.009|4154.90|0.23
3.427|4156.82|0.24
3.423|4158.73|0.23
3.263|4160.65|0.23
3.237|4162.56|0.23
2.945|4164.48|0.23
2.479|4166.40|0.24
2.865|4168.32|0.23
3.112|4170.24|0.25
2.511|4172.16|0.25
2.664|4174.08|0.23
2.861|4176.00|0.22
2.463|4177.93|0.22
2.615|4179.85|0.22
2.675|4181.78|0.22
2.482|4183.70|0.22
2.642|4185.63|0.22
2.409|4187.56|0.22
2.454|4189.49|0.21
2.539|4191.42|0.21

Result 0.183 mag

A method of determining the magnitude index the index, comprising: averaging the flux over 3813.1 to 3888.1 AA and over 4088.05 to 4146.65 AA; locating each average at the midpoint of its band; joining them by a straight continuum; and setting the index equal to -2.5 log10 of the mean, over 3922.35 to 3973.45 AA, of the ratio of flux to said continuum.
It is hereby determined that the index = 0.09 mag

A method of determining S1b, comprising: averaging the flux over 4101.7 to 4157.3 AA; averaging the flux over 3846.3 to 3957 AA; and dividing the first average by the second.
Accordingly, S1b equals 1.2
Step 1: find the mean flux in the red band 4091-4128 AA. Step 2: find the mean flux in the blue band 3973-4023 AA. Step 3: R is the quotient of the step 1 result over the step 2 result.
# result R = 1.28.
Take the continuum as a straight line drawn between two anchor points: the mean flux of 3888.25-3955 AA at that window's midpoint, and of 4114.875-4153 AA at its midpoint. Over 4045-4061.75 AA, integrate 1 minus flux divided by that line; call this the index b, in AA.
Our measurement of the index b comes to 3.5 AA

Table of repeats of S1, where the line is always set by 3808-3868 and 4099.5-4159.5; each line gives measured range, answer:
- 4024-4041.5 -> 0.25 mag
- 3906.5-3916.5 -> 0.09 mag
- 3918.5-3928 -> 0.18 mag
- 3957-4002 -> 0.20 mag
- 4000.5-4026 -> 0.24 mag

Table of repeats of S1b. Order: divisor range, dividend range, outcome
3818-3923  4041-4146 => 1.00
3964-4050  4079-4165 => 1.24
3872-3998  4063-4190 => 1.09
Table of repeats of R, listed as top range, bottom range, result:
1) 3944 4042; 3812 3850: 0.88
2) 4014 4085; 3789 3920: 0.86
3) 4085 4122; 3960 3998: 1.23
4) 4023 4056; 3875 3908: 0.89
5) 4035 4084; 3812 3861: 0.85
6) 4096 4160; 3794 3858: 1.14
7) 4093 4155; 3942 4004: 1.23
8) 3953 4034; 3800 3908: 0.89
